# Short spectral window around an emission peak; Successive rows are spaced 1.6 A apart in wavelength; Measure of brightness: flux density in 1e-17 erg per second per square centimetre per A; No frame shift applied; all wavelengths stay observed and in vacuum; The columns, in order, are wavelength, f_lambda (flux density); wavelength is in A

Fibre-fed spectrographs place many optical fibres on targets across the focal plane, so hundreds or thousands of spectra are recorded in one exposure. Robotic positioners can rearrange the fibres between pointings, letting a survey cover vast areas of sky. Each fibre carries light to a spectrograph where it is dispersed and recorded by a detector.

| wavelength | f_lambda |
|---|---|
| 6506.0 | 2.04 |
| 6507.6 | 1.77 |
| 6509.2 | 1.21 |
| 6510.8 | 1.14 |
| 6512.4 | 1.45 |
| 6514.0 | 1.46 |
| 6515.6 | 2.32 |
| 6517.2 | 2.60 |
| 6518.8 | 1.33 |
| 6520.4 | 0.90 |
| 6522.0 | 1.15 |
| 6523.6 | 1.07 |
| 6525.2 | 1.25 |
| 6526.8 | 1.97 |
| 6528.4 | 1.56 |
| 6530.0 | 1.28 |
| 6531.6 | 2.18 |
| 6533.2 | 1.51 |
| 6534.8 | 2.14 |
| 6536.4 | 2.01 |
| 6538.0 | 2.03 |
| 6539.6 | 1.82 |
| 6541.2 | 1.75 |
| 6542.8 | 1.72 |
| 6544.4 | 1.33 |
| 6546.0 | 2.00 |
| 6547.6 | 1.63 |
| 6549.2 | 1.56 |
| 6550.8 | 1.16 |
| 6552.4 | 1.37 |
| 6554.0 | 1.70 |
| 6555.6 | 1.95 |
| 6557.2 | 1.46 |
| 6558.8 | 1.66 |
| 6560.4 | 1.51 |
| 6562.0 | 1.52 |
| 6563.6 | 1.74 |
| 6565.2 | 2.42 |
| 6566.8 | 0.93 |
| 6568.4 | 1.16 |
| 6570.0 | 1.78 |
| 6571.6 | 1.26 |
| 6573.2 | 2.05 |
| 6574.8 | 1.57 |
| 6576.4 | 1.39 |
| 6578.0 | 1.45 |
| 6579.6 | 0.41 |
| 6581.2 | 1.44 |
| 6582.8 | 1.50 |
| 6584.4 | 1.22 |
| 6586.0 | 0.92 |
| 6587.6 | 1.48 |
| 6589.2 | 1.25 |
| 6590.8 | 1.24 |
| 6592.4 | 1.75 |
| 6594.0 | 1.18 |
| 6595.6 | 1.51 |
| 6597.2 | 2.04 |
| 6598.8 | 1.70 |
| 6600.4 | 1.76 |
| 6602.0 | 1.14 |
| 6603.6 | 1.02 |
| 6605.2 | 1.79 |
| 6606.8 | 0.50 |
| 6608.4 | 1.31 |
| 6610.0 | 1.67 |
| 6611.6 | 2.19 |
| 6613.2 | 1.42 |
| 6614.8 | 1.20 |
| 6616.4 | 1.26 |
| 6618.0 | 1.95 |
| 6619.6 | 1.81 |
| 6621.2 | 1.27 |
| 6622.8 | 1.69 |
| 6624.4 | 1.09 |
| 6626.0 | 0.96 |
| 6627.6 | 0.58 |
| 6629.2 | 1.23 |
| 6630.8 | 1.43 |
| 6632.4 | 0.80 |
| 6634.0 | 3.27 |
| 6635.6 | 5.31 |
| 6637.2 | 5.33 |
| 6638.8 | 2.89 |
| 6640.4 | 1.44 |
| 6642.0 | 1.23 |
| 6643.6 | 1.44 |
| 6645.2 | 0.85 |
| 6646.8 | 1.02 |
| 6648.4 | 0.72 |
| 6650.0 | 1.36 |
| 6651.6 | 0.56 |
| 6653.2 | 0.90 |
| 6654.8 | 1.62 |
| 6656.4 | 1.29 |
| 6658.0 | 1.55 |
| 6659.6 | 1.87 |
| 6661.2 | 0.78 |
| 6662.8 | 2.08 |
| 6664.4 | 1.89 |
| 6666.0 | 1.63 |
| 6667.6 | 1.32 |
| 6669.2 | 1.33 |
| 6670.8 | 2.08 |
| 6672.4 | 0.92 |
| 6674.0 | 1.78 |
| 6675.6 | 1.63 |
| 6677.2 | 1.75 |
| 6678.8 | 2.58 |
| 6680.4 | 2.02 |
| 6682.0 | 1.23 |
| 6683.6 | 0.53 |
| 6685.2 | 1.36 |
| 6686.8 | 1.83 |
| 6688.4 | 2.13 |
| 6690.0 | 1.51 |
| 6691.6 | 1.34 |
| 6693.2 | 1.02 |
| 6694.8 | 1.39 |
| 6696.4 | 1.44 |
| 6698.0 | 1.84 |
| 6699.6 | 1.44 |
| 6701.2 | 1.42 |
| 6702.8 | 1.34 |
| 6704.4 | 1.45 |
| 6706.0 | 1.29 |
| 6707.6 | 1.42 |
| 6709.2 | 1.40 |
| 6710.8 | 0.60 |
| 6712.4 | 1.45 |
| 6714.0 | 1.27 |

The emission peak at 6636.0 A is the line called H-beta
